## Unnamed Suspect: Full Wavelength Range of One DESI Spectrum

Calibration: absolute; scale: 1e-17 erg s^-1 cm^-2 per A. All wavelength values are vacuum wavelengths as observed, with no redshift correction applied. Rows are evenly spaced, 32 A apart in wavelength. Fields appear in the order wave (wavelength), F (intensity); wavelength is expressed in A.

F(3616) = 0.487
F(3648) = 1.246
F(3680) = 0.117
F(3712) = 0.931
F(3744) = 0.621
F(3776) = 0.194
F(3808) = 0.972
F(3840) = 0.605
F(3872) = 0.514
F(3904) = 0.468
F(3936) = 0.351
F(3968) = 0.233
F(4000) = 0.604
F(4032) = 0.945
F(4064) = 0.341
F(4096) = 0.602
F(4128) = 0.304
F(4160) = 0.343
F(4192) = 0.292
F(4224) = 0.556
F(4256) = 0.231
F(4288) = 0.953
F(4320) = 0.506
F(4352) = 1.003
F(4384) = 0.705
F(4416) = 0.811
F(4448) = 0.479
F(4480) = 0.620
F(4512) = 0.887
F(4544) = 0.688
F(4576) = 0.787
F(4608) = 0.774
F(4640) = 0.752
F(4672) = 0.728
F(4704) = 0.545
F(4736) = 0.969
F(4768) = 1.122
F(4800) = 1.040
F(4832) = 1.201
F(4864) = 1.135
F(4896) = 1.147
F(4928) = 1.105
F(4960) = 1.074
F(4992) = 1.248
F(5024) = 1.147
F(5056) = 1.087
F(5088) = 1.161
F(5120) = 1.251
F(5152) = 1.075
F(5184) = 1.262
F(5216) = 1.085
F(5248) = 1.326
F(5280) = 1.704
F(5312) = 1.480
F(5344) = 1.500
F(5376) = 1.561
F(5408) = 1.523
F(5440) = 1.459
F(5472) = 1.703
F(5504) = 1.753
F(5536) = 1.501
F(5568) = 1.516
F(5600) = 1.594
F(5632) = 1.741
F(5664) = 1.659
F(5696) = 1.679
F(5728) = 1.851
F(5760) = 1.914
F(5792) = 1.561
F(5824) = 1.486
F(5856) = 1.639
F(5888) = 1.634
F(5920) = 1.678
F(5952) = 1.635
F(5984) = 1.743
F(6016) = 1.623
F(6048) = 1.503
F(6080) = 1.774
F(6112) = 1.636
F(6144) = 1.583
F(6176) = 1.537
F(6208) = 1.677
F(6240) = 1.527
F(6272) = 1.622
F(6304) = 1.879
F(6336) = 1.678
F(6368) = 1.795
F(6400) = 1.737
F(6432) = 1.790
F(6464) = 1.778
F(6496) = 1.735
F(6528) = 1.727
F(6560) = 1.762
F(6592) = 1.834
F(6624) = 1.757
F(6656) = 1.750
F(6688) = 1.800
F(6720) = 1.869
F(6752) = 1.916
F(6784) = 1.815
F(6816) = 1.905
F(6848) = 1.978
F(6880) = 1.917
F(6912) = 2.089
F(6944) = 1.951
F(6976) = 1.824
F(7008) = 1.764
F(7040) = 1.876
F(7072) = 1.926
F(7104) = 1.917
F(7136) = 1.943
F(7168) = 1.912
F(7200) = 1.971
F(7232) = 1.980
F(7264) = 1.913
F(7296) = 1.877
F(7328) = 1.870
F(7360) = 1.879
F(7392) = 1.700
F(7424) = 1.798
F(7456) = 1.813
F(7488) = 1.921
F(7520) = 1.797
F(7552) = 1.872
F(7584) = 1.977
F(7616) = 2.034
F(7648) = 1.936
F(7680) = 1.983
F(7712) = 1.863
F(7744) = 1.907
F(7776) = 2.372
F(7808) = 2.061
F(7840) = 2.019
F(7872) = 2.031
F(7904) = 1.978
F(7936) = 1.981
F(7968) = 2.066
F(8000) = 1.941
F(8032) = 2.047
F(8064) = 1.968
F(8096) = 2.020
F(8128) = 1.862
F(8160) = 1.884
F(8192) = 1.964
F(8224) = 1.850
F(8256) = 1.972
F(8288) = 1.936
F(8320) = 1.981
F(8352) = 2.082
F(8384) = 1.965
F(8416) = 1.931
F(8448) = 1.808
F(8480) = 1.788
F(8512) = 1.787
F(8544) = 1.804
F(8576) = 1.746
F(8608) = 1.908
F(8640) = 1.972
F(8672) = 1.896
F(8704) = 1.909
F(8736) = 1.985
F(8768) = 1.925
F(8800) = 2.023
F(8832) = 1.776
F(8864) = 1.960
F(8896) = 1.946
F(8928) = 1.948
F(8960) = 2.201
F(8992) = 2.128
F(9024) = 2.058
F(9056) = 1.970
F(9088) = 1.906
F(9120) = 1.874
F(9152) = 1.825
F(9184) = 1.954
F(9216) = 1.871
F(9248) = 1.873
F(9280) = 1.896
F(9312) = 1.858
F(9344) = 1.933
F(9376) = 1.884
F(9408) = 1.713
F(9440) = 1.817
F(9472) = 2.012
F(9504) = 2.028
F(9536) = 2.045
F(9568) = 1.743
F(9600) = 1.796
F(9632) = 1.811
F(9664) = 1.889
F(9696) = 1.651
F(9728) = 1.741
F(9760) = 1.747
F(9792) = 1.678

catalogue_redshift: 0.19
